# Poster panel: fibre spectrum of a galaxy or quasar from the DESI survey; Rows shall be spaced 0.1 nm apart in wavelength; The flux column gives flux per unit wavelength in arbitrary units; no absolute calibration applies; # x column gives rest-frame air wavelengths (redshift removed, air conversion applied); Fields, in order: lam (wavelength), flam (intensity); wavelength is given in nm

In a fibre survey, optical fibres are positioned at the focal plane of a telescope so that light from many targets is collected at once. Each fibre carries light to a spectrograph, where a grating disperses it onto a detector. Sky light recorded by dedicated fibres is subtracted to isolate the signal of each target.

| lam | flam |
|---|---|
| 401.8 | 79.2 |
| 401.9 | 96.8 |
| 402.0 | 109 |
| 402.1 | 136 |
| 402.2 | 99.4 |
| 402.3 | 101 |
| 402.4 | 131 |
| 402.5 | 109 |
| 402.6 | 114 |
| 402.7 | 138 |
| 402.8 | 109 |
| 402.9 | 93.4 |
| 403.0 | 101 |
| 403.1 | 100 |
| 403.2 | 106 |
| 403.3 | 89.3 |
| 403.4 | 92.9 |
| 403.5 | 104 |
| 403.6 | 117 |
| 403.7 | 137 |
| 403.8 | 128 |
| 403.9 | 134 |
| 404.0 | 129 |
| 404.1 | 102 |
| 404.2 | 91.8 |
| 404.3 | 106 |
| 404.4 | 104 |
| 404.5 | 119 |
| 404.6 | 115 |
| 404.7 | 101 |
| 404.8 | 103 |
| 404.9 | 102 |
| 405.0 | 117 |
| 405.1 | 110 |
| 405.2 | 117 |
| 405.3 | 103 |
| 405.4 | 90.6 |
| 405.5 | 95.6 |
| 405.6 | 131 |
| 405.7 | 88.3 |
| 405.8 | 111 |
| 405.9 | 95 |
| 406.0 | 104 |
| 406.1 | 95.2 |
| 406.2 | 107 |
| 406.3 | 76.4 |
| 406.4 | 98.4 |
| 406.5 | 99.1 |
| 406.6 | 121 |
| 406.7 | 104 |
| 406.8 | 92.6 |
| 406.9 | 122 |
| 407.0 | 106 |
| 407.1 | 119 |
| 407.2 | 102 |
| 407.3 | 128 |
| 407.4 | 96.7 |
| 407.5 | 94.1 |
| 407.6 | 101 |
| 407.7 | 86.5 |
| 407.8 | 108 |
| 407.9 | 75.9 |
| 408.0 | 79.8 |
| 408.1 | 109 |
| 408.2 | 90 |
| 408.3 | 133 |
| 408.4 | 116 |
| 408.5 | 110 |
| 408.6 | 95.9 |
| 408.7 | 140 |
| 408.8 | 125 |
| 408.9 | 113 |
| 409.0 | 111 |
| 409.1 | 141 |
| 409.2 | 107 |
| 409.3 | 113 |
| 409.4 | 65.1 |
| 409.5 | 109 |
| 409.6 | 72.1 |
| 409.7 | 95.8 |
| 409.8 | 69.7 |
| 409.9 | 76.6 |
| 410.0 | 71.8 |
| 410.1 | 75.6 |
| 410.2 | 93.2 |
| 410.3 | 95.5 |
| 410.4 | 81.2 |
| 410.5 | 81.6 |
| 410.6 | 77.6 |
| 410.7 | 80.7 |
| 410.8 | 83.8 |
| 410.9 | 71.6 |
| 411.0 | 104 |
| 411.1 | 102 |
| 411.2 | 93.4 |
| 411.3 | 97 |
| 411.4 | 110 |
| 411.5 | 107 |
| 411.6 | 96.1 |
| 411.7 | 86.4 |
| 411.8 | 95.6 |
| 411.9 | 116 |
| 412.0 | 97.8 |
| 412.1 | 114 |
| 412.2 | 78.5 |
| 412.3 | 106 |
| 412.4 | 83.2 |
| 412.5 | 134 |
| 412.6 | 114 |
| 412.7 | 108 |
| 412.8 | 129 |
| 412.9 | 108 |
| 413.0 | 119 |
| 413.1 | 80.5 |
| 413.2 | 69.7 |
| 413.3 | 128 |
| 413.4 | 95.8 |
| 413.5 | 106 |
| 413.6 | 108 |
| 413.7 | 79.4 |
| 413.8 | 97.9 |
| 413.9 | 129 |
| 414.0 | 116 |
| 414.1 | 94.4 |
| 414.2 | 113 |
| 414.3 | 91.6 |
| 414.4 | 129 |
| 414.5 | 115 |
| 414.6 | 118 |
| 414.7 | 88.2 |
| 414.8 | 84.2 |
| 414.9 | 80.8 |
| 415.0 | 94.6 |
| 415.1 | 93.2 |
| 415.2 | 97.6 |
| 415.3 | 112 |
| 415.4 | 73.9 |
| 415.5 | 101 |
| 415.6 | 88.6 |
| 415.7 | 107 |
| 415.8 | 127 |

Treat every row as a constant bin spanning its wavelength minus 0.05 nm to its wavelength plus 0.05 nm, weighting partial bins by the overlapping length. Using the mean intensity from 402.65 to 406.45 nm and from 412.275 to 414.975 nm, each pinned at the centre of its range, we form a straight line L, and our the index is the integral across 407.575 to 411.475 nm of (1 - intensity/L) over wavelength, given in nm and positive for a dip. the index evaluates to 0.34 nm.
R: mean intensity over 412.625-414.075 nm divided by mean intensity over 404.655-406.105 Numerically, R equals 1.0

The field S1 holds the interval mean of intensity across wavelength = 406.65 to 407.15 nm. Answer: 109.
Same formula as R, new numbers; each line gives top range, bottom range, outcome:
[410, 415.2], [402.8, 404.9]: 0.91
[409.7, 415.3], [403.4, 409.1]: 0.91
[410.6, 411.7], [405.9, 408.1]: 0.93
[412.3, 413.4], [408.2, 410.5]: 1.07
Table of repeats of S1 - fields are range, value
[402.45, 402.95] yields 113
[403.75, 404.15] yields 123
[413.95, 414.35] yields 104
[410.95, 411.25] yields 99.8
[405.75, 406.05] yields 103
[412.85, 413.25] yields 94.3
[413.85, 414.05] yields 122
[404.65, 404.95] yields 102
